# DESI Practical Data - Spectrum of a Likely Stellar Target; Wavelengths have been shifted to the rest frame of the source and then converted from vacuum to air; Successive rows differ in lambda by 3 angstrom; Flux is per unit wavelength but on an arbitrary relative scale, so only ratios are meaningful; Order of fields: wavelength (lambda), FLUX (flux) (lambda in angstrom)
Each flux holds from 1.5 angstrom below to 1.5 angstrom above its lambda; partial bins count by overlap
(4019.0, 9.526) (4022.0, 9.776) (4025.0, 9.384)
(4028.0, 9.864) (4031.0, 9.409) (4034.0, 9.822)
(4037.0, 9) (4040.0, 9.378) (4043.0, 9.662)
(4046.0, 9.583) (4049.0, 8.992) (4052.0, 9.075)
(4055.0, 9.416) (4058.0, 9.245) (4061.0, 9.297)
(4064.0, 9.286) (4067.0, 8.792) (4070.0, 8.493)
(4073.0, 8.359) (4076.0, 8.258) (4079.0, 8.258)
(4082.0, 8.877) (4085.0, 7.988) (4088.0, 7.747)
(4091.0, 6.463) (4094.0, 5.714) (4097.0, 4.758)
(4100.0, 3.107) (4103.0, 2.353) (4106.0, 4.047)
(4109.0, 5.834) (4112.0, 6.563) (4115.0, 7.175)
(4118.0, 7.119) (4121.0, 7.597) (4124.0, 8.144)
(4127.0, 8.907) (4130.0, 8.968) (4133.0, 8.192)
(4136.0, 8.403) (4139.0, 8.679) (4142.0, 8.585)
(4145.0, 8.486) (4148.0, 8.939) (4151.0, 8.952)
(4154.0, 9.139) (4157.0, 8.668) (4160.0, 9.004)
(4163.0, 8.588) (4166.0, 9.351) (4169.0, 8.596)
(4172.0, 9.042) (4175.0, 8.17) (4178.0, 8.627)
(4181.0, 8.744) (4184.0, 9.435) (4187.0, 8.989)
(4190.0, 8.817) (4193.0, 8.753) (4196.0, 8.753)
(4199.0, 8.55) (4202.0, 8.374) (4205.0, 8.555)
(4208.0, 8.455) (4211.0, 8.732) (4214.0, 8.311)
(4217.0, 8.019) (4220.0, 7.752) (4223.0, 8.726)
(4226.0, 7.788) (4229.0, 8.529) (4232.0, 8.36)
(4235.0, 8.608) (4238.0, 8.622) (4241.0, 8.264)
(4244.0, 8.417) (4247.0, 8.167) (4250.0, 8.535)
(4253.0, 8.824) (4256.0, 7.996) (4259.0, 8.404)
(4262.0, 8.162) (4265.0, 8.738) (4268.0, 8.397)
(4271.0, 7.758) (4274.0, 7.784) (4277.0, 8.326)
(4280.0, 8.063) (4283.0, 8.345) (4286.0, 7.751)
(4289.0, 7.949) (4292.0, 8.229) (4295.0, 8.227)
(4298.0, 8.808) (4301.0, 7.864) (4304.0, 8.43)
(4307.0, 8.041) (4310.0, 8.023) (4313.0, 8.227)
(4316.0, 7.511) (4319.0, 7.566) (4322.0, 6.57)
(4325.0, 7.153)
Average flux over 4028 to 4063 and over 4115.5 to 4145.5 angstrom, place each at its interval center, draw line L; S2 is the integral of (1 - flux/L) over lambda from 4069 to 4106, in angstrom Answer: 9.60 angstrom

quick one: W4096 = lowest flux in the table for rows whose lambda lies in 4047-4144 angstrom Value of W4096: 2.353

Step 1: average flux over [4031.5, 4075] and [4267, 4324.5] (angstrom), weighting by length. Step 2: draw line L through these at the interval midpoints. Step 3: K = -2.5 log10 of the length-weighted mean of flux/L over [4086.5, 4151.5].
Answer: 0.251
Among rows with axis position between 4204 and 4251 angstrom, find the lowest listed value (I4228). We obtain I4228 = 7.752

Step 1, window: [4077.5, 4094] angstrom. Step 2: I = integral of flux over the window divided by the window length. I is 7.67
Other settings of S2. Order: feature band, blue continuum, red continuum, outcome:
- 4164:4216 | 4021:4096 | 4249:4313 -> -1.6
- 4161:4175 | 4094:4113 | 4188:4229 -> -3.9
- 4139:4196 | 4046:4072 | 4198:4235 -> -1.6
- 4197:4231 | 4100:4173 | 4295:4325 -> -2.3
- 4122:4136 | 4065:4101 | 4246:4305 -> -1.8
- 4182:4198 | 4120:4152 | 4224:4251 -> -0.9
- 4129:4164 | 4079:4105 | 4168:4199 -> -4.9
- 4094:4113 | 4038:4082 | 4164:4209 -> 9.4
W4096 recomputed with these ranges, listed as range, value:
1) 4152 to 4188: 8.17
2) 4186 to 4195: 8.753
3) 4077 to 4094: 5.714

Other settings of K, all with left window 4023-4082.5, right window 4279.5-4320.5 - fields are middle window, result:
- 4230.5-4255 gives -0.02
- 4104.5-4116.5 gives 0.44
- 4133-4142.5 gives 0.03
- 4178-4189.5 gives -0.05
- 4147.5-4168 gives -0.03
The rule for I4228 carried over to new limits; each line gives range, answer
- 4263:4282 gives 7.758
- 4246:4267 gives 7.996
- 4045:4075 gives 8.359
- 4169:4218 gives 8.019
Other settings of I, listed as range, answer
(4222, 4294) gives 8.28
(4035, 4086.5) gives 8.95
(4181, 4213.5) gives 8.73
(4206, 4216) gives 8.48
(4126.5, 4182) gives 8.74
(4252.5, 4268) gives 8.4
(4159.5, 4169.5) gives 8.9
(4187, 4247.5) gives 8.45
